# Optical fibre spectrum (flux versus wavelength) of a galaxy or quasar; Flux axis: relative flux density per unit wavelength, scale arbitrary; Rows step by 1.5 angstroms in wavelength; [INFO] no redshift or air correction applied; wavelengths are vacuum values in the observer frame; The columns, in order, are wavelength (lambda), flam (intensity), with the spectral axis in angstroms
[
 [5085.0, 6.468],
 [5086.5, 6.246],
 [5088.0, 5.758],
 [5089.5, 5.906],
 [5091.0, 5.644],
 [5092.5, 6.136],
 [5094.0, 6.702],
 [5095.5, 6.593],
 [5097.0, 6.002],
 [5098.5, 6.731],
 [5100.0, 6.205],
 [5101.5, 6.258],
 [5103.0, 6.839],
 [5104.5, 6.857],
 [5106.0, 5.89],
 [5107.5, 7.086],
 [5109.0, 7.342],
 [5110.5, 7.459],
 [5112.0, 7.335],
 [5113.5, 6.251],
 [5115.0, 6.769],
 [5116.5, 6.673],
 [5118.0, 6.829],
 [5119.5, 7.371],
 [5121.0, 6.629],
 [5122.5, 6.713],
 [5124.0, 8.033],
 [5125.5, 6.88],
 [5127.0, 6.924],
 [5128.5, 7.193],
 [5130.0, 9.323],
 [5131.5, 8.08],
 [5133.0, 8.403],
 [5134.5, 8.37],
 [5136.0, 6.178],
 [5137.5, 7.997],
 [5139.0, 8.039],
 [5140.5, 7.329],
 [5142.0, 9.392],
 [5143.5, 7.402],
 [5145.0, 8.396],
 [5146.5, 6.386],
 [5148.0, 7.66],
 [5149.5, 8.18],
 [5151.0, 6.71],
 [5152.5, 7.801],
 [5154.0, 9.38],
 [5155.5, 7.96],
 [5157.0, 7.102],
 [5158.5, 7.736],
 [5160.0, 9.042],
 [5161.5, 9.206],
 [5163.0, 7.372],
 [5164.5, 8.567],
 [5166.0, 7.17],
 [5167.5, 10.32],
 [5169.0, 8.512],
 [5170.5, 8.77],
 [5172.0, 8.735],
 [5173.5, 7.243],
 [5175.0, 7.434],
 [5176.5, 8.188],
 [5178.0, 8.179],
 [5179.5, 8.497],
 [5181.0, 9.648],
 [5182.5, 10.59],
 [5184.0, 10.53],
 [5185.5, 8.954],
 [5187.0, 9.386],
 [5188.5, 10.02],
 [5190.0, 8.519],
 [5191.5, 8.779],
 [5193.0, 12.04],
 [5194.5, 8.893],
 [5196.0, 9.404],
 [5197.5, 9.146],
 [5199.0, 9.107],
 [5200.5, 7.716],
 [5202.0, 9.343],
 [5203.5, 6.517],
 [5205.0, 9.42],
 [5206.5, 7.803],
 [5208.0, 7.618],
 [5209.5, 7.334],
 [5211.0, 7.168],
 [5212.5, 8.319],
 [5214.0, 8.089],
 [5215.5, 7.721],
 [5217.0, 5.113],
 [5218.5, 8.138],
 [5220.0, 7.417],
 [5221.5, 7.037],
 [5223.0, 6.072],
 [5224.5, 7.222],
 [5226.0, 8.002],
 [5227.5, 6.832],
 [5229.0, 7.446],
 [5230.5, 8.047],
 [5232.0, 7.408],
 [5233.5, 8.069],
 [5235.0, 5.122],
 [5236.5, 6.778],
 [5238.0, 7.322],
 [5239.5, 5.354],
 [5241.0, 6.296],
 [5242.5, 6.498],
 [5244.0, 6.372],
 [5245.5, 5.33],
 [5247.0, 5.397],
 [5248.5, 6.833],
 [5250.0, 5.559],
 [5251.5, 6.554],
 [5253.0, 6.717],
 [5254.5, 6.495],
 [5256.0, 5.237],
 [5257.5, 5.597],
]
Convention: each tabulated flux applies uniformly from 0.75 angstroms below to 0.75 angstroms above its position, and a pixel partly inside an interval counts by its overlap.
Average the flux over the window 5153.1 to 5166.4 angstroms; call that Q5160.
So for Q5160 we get 8.19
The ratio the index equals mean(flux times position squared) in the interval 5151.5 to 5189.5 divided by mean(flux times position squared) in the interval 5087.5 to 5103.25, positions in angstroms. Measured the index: 1.43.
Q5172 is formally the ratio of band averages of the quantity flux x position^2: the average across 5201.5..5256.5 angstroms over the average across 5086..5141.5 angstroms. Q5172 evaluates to 1.05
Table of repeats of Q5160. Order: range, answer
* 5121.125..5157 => 7.74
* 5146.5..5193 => 8.56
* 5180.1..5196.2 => 9.7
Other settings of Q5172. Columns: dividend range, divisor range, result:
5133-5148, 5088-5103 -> 1.26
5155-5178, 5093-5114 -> 1.26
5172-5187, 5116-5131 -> 1.24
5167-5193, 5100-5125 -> 1.35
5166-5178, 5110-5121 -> 1.23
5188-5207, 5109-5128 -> 1.32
